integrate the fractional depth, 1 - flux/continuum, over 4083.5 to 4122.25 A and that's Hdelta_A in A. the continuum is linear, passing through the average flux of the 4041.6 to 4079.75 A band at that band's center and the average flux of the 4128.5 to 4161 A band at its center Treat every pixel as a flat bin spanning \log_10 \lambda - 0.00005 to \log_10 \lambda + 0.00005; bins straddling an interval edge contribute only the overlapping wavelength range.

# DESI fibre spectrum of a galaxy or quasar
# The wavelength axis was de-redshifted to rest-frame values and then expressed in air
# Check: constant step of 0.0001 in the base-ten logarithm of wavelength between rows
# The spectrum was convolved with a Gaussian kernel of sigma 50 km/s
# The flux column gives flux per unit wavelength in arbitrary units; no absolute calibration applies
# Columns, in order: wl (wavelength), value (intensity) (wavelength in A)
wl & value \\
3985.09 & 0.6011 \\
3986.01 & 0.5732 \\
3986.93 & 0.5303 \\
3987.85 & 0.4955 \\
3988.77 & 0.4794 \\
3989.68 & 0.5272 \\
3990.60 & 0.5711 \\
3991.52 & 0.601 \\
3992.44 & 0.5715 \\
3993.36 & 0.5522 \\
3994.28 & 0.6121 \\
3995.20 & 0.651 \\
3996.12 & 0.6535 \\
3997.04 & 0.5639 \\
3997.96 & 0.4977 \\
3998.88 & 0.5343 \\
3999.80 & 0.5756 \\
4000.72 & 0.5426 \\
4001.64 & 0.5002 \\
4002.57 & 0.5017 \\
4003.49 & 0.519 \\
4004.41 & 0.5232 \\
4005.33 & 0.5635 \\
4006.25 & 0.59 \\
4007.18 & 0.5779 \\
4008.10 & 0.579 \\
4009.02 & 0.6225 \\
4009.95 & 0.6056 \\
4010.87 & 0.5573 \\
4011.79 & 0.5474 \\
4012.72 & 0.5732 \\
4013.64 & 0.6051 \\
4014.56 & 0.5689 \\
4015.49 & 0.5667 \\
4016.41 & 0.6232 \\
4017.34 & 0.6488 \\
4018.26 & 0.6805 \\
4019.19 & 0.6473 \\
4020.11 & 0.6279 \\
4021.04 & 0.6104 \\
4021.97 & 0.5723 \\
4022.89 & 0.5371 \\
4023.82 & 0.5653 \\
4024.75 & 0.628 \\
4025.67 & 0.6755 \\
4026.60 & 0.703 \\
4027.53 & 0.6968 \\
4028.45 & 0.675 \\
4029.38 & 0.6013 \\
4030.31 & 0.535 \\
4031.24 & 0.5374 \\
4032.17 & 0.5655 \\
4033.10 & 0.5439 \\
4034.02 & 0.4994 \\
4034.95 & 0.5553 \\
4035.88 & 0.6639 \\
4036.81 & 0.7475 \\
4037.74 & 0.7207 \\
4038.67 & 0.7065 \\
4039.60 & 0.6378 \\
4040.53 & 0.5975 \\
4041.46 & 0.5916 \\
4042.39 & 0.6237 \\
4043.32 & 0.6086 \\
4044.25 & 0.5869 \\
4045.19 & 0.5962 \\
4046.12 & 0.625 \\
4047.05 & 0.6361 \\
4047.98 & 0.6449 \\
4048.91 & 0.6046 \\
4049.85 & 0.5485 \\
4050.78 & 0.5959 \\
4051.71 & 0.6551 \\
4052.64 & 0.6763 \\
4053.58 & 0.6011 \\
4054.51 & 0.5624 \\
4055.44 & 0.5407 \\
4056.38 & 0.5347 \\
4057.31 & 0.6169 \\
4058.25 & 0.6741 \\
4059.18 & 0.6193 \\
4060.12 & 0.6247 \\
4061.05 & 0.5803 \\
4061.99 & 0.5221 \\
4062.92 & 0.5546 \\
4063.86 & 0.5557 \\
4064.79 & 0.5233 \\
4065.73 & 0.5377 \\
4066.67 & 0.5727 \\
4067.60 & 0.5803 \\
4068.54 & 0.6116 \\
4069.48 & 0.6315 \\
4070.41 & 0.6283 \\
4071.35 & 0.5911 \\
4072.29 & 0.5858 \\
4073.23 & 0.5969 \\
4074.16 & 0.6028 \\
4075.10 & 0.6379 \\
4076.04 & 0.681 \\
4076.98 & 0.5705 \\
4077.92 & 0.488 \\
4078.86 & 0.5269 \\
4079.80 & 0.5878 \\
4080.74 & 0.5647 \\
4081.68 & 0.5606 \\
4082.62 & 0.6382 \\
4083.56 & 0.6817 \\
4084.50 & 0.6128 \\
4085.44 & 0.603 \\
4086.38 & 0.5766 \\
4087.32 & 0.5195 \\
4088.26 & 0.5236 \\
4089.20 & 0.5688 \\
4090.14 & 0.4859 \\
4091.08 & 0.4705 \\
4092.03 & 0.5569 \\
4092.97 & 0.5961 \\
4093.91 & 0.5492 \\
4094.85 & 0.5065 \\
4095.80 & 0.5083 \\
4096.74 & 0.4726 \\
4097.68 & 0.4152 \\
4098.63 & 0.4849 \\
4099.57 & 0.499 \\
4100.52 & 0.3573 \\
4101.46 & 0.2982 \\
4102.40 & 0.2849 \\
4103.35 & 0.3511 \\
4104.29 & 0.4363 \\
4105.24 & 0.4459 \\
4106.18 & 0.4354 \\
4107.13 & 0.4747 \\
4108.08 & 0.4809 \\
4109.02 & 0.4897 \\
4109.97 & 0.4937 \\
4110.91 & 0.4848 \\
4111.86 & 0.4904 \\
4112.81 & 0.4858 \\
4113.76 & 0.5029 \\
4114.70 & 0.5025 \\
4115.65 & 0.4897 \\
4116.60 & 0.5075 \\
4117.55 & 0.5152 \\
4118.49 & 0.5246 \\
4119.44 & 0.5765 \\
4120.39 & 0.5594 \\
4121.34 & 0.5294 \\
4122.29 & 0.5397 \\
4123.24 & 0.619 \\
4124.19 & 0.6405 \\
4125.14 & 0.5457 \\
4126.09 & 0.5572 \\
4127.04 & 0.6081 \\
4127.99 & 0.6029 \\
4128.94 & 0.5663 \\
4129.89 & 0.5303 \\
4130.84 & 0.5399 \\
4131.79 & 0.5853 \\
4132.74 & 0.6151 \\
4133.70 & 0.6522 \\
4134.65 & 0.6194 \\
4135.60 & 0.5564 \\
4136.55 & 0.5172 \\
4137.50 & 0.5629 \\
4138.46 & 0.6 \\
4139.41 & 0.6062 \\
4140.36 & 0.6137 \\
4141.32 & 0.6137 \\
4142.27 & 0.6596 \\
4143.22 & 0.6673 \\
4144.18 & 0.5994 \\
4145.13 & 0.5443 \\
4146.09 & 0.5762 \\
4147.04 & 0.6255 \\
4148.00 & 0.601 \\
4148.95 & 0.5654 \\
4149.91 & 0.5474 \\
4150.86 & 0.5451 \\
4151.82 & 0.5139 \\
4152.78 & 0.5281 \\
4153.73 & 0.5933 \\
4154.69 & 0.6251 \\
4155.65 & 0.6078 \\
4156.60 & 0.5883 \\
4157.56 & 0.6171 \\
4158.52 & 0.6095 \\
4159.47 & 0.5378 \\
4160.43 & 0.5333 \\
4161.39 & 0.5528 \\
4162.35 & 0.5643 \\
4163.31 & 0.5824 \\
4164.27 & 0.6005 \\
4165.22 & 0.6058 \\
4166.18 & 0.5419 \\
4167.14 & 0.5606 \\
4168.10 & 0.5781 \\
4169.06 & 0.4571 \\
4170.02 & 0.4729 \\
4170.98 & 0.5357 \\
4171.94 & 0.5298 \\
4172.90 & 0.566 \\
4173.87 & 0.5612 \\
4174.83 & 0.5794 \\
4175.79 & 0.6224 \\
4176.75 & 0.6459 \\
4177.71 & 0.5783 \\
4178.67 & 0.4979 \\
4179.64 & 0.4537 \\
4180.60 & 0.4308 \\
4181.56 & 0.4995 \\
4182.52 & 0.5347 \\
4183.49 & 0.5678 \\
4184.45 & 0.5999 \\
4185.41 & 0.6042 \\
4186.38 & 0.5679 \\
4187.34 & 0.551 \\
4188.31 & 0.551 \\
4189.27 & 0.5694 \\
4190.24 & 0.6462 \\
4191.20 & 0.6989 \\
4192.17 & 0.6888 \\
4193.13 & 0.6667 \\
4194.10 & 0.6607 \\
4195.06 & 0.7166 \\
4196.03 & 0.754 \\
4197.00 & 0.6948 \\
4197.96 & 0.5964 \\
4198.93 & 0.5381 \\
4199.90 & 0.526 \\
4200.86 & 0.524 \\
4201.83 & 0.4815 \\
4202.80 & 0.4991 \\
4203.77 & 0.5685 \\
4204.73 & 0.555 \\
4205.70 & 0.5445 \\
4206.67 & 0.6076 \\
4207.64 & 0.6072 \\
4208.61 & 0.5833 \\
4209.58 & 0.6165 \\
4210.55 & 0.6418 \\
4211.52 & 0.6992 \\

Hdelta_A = 6.20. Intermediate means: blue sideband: 0.594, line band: 0.495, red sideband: 0.584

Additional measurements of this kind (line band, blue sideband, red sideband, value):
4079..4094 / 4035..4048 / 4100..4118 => -1.6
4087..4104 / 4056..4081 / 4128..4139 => 3.3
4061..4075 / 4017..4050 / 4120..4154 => 0.6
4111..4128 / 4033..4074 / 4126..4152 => 1.4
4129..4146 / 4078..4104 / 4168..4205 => -1.6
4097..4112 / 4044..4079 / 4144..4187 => 3.8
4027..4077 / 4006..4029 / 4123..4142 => 0.0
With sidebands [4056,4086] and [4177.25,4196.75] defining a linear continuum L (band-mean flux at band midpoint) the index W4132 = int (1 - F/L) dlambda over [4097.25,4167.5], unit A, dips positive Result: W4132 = 5.90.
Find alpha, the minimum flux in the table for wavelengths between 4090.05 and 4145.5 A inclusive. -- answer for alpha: 0.2849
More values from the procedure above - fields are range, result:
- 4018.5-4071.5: 0.4994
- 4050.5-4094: 0.4705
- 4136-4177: 0.4571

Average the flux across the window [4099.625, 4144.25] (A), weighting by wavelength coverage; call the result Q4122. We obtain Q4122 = 0.53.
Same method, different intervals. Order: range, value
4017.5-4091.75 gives 0.598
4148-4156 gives 0.567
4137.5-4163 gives 0.585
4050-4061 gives 0.607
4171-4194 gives 0.575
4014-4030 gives 0.624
